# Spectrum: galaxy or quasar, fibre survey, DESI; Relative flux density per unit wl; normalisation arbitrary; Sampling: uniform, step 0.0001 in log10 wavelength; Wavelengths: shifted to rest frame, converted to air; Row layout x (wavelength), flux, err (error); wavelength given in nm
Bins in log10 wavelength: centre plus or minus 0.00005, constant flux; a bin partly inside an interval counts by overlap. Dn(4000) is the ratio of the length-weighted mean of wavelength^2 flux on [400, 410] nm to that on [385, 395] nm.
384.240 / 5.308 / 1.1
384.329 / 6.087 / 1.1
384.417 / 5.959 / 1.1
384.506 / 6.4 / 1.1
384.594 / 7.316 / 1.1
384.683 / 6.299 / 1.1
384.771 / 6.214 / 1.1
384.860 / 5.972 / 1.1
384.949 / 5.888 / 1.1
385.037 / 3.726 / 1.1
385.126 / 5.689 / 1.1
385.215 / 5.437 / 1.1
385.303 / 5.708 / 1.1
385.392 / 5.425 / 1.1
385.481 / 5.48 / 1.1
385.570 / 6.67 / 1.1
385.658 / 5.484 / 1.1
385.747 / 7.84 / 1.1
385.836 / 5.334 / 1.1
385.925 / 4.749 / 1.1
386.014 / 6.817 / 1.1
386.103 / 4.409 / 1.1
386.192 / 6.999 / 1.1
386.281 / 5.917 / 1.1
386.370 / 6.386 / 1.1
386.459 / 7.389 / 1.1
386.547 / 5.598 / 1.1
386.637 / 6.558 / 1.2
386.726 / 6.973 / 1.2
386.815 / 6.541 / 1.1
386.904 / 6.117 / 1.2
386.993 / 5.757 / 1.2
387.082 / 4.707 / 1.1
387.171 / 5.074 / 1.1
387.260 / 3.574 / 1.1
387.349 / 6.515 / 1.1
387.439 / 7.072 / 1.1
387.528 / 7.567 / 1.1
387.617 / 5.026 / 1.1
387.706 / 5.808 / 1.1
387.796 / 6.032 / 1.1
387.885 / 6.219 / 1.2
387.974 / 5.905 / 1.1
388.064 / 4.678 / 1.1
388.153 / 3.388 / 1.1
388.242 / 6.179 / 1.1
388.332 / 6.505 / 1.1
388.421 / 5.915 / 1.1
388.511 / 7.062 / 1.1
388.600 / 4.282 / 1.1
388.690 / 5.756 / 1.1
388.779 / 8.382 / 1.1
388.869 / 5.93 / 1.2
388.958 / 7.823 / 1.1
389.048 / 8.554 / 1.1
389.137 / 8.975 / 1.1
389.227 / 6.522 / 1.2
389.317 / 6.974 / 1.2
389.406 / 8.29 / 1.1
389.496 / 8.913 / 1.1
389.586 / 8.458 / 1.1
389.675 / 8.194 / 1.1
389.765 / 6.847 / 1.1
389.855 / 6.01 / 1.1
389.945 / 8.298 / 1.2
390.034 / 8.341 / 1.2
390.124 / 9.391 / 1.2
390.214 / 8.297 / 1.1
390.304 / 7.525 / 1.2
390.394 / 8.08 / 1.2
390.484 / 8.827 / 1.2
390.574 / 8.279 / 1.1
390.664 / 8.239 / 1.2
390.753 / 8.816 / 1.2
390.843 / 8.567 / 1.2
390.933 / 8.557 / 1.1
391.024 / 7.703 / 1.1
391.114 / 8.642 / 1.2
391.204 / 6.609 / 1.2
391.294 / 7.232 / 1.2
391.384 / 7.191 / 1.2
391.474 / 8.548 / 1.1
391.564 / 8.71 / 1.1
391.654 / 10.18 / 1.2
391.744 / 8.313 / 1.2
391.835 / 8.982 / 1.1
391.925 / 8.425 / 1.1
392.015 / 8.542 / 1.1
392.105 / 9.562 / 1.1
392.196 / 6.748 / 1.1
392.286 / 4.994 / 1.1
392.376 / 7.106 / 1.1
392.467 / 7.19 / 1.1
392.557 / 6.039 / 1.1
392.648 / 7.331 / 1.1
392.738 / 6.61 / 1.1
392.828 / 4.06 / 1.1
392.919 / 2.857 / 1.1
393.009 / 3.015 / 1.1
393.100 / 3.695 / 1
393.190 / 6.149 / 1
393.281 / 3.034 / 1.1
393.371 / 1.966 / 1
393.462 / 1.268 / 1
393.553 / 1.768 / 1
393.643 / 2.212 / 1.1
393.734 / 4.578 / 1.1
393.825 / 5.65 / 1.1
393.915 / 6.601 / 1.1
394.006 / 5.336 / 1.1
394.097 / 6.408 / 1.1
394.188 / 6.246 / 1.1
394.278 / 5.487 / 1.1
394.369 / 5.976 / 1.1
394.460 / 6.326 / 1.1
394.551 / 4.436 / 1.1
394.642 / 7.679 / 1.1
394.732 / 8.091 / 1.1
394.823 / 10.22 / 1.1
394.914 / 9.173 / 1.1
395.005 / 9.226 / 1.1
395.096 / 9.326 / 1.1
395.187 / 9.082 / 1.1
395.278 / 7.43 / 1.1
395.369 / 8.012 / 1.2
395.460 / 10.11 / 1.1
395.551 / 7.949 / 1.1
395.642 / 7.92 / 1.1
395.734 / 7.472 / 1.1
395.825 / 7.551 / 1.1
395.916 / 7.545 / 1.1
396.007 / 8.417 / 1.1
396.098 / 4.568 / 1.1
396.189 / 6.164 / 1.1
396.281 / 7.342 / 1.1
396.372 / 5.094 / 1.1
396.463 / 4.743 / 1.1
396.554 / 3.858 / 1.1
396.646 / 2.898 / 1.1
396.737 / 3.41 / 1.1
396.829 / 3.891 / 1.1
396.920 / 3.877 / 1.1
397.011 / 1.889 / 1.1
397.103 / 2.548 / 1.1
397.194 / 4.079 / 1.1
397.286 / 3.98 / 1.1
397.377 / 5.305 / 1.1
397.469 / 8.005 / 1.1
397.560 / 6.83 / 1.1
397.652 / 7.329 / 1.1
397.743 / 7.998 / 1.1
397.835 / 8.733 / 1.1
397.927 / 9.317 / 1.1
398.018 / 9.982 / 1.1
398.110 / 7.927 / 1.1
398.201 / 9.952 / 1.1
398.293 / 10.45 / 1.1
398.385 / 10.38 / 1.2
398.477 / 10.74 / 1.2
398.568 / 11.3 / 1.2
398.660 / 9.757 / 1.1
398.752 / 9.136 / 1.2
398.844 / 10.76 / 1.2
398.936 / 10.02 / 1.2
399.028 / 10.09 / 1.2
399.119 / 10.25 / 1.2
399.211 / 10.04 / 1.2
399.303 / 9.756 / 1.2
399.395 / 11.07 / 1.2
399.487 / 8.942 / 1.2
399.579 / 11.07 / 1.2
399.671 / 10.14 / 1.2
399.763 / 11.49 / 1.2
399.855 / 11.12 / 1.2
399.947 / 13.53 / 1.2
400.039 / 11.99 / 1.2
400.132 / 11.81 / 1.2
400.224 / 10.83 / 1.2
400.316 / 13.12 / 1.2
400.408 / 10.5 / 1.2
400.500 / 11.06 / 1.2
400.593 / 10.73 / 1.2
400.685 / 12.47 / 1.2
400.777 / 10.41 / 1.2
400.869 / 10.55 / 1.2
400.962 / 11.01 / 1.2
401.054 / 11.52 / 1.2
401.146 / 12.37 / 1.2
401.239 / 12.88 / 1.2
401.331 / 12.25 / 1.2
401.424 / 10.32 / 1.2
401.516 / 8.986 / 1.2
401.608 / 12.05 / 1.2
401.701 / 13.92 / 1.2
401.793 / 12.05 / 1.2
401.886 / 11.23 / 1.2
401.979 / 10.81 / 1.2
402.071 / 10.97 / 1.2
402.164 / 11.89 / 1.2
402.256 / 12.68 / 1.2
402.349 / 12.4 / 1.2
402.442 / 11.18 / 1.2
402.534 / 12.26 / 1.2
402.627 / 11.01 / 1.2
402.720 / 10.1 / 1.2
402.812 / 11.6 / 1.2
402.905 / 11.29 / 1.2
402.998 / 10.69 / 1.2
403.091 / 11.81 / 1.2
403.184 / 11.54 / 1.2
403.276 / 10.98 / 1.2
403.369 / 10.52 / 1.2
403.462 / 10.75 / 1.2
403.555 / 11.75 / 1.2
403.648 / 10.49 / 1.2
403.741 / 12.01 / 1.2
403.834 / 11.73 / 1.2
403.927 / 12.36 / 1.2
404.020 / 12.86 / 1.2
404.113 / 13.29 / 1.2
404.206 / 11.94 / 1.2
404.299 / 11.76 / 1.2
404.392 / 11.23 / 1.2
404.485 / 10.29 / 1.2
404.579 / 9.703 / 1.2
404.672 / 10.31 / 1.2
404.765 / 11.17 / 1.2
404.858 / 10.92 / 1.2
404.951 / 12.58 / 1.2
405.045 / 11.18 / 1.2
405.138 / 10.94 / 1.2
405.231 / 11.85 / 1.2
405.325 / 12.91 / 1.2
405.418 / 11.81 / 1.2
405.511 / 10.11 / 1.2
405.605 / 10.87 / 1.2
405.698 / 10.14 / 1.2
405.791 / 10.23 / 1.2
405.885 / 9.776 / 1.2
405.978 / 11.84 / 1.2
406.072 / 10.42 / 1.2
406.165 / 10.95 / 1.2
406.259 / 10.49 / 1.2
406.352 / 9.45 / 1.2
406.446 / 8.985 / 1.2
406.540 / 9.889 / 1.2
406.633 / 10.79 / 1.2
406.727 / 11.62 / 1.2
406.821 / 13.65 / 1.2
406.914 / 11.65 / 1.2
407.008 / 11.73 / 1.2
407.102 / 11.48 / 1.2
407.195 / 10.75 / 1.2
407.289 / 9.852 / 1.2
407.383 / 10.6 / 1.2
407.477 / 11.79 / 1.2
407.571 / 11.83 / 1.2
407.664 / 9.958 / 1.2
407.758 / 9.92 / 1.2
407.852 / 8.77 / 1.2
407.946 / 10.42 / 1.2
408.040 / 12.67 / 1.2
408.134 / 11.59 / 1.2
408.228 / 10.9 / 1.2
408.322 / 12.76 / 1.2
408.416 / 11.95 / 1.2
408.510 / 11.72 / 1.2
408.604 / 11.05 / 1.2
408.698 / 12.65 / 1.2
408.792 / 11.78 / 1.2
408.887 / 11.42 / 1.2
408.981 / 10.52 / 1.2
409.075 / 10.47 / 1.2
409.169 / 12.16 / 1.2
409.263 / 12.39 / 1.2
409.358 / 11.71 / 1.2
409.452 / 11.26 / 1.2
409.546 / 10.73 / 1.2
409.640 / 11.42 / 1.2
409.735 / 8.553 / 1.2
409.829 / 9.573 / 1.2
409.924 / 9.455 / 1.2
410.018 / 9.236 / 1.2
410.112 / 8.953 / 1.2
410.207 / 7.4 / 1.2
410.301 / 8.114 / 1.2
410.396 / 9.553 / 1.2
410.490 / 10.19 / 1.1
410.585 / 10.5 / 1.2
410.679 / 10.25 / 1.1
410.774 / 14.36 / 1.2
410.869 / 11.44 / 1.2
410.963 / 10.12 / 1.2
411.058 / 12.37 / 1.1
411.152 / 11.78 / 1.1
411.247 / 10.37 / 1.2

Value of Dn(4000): 1.86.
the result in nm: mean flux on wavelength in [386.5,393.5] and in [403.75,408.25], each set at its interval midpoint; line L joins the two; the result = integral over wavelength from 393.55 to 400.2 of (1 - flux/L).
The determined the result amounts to 0.74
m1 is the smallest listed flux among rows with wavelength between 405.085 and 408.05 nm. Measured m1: 8.77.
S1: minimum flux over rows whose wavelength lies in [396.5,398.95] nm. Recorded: 1.889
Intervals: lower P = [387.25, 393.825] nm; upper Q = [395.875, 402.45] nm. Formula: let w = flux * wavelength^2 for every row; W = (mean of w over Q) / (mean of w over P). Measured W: 1.45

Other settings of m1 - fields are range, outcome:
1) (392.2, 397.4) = 1.268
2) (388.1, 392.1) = 3.388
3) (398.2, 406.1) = 8.942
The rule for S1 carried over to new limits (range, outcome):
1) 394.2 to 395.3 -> 4.436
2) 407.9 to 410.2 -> 8.553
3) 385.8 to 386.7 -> 4.409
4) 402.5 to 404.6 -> 9.703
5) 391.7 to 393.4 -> 1.966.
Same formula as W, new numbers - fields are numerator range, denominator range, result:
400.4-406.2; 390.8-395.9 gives 1.77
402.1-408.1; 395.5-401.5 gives 1.31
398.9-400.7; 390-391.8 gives 1.38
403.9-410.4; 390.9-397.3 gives 1.87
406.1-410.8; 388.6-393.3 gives 1.59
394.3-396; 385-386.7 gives 1.41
